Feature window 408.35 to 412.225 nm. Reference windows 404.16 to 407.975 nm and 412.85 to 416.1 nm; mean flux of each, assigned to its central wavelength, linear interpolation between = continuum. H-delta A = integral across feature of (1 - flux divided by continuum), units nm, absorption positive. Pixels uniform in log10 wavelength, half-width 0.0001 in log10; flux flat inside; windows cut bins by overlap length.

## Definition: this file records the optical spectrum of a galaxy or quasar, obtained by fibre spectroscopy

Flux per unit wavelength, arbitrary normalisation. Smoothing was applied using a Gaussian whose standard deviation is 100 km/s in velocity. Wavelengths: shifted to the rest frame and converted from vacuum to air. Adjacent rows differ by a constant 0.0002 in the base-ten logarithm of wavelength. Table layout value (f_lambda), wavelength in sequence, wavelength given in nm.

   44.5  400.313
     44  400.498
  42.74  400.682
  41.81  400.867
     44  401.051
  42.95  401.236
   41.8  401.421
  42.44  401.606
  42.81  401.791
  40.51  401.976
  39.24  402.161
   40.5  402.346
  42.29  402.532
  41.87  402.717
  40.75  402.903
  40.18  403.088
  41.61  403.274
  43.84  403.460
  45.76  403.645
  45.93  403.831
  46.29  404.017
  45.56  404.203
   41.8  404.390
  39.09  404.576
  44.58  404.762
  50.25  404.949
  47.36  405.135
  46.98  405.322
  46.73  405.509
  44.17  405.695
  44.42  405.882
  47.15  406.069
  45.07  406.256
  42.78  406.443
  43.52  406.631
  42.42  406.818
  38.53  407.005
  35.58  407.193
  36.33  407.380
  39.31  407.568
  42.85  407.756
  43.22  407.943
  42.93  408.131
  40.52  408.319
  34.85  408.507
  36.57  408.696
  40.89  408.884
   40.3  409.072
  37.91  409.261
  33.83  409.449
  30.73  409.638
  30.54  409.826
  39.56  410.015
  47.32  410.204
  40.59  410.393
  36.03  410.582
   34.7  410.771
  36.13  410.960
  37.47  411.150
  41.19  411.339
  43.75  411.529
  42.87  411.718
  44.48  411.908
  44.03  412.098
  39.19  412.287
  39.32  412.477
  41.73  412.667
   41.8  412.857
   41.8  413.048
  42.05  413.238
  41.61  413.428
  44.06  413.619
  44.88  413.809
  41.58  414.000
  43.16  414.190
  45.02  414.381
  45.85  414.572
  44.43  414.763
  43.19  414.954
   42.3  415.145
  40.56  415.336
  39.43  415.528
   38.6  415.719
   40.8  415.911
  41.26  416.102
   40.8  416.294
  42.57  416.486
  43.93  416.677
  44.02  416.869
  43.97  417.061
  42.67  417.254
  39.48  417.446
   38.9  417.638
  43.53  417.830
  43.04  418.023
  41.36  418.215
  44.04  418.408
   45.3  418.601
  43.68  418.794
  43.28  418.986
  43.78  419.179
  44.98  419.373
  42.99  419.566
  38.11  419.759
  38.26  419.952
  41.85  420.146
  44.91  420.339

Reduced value 0.37 nm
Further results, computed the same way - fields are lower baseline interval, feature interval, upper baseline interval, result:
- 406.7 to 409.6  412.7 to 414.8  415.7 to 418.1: -0.12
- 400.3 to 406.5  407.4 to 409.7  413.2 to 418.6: 0.24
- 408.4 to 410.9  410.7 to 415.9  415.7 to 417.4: -0.25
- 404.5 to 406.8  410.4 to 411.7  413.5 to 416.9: 0.15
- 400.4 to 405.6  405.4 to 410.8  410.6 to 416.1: 0.31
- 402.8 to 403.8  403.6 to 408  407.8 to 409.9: -0.34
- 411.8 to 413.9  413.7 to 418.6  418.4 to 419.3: 0.09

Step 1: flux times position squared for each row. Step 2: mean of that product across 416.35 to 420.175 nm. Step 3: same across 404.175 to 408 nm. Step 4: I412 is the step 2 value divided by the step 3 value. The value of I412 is 1.0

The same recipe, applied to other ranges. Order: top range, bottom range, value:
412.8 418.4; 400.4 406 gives 1.04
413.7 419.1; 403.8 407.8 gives 1.03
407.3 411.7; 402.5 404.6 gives 0.92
